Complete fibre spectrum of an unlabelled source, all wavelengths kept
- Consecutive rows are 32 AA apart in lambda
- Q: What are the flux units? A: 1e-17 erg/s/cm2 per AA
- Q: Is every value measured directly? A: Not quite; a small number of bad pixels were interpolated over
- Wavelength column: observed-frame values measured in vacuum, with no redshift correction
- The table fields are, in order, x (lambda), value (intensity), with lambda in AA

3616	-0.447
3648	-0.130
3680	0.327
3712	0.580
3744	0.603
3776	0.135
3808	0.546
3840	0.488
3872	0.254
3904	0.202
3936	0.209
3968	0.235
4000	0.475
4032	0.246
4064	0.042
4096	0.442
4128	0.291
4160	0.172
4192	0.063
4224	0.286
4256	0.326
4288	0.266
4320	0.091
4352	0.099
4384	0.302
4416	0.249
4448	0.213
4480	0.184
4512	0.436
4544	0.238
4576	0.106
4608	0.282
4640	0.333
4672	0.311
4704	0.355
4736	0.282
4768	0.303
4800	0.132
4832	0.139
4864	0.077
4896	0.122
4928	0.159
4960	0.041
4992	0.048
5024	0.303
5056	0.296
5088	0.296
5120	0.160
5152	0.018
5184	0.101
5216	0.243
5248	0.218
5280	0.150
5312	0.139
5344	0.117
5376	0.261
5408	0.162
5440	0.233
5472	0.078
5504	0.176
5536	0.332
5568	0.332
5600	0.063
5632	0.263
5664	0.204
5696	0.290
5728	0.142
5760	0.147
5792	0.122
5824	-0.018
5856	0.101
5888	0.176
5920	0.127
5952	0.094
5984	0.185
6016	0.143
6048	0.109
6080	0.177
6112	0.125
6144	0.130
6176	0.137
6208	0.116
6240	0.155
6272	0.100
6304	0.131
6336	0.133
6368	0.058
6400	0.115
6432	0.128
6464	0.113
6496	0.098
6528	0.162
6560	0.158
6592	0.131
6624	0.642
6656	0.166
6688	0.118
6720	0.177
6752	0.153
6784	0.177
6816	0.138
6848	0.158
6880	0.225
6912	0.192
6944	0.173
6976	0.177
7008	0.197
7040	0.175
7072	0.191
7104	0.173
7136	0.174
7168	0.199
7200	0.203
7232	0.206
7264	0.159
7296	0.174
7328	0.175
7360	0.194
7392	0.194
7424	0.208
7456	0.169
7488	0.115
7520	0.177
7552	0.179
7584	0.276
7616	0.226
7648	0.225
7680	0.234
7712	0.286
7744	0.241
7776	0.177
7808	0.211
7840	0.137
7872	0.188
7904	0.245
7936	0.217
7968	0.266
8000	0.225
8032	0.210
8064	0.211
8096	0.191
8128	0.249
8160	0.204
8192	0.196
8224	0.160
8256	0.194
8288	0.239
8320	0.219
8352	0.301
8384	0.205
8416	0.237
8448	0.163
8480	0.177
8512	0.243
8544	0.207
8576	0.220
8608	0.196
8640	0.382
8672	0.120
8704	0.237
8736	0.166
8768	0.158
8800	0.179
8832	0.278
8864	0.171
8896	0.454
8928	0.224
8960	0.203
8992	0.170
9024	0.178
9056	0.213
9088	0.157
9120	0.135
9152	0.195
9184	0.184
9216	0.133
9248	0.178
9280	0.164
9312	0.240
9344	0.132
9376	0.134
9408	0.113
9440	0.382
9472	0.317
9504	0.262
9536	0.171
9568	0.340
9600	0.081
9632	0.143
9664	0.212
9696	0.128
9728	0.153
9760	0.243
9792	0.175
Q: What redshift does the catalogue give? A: 0.78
